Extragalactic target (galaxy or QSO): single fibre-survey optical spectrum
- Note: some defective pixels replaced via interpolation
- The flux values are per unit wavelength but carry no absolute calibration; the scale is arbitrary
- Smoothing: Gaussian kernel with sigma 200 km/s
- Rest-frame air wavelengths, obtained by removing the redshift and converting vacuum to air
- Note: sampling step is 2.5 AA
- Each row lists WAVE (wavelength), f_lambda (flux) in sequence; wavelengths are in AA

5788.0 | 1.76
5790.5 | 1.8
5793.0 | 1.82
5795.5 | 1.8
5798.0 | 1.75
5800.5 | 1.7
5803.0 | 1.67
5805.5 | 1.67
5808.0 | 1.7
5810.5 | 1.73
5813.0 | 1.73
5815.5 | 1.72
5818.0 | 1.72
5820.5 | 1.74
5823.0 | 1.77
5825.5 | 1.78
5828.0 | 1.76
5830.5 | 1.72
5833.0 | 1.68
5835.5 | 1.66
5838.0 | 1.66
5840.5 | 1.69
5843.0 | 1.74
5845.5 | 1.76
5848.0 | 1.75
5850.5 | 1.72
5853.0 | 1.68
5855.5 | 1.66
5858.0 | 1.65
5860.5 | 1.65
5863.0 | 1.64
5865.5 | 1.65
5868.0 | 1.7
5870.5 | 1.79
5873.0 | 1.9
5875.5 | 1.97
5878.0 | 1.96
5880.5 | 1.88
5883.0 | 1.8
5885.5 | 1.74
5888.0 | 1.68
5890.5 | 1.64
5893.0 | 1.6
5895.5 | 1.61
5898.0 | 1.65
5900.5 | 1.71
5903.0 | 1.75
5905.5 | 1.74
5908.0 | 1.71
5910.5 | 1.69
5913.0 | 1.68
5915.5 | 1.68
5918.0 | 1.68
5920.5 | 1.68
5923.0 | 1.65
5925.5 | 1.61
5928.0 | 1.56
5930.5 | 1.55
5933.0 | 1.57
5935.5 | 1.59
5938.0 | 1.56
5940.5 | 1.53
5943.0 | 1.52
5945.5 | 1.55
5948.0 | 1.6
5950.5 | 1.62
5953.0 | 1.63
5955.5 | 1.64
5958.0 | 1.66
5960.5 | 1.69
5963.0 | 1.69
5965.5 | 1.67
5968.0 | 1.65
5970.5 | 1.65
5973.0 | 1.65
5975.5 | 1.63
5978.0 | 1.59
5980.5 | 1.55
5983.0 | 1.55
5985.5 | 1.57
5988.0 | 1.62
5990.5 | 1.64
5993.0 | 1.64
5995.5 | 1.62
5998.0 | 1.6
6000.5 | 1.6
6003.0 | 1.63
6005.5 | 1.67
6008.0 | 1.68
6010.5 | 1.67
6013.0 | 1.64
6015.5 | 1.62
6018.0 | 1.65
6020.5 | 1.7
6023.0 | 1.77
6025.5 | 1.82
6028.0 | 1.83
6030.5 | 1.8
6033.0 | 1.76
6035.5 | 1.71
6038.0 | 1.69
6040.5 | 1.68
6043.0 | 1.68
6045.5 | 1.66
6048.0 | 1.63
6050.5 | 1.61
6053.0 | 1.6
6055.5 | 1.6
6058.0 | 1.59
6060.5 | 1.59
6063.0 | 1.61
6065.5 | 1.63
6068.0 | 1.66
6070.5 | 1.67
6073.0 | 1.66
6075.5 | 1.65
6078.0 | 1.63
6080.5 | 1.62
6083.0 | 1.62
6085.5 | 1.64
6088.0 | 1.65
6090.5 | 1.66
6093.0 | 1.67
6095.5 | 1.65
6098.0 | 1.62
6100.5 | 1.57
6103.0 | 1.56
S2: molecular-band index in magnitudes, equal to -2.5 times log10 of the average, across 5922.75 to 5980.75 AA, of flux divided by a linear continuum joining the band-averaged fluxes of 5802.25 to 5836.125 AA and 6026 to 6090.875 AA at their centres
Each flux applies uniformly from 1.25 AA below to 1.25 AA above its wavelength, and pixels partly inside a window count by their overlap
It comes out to 0.05 mag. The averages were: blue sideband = 1.72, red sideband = 1.66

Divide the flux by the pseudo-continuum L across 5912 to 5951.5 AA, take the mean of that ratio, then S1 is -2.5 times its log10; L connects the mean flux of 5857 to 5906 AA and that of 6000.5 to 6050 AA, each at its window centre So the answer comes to 0.08 mag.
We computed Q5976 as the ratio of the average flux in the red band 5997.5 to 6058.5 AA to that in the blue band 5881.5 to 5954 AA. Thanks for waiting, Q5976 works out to 1.02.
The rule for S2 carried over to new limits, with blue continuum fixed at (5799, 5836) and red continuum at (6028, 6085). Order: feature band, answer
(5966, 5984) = 0.04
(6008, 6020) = 0.01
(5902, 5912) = -0.02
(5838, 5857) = 0.00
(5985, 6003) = 0.04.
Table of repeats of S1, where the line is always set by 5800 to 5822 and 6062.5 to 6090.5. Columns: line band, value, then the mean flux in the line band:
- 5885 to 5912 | 0.003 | 1.68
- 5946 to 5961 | 0.026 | 1.63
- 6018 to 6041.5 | -0.059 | 1.75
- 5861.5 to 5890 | -0.058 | 1.79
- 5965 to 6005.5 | 0.032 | 1.62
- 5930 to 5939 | 0.073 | 1.57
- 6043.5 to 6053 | 0.011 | 1.63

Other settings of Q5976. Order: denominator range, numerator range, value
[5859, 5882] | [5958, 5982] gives 0.92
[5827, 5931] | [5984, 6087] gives 0.97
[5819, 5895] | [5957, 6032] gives 0.96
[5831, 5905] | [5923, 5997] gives 0.93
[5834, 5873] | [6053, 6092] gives 0.96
